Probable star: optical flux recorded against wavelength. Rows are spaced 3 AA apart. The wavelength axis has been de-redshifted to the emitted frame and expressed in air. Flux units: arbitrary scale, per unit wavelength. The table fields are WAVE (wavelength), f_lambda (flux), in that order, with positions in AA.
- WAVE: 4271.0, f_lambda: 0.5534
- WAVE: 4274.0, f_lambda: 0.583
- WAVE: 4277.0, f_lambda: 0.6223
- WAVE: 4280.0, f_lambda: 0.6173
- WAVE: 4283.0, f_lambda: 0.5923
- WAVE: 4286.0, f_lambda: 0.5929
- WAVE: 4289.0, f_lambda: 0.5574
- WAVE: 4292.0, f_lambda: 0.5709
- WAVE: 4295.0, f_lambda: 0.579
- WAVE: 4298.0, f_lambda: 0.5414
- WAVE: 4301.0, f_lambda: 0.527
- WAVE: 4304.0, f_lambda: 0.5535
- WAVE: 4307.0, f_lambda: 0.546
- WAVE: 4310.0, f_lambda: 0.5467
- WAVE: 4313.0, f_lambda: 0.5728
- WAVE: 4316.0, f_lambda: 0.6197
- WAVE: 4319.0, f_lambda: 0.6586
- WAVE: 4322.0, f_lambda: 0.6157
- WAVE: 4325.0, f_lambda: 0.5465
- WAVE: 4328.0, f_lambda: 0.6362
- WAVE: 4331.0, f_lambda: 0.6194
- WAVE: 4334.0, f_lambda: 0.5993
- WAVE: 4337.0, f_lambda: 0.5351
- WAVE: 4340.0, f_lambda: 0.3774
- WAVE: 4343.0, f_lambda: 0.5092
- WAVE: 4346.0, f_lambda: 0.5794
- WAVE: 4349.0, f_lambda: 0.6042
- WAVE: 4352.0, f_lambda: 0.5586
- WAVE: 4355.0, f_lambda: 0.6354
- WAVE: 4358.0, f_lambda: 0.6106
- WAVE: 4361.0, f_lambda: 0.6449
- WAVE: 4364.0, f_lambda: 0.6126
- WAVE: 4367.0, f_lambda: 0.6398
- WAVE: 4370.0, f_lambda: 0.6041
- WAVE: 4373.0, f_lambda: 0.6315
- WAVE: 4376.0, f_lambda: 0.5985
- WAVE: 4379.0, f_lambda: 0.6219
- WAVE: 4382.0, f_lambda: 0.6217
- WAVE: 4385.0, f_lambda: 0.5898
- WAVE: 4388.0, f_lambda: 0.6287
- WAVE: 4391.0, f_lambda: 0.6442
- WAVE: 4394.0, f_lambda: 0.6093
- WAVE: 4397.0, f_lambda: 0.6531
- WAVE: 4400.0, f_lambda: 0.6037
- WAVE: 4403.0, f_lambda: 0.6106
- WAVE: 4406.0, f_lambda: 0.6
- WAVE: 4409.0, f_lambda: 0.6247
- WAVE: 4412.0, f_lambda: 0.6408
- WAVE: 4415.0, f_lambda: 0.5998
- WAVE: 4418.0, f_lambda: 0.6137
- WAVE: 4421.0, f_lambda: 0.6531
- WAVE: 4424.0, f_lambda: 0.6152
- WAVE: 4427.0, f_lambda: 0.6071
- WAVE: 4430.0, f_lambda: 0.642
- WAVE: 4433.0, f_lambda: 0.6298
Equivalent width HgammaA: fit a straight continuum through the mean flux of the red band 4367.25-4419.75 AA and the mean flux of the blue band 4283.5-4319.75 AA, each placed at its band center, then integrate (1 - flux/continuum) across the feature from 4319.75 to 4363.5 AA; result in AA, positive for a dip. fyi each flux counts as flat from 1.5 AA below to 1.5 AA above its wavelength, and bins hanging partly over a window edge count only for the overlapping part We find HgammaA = 0.9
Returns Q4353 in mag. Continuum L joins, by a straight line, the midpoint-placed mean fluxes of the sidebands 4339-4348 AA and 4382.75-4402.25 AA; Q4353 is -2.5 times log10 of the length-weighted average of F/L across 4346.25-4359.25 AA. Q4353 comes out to -0.15 mag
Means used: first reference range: 0.501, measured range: 0.6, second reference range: 0.621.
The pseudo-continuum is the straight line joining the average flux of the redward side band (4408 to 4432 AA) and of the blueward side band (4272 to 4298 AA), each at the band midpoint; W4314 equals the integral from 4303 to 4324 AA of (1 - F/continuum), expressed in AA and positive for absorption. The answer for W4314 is 0.2 AA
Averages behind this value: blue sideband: 0.586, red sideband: 0.625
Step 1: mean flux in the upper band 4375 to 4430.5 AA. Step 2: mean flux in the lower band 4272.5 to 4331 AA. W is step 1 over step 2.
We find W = 1.1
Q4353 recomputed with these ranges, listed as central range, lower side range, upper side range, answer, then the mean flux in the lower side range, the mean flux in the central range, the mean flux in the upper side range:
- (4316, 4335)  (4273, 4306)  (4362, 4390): -0.04 mag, 0.576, 0.614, 0.618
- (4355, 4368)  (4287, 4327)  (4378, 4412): -0.05 mag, 0.573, 0.627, 0.62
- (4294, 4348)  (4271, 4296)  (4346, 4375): 0.07 mag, 0.587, 0.565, 0.614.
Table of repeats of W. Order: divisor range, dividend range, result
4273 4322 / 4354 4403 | 1.07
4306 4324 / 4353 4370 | 1.05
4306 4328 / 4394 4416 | 1.05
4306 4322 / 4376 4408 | 1.04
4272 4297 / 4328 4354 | 0.94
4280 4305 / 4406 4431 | 1.10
